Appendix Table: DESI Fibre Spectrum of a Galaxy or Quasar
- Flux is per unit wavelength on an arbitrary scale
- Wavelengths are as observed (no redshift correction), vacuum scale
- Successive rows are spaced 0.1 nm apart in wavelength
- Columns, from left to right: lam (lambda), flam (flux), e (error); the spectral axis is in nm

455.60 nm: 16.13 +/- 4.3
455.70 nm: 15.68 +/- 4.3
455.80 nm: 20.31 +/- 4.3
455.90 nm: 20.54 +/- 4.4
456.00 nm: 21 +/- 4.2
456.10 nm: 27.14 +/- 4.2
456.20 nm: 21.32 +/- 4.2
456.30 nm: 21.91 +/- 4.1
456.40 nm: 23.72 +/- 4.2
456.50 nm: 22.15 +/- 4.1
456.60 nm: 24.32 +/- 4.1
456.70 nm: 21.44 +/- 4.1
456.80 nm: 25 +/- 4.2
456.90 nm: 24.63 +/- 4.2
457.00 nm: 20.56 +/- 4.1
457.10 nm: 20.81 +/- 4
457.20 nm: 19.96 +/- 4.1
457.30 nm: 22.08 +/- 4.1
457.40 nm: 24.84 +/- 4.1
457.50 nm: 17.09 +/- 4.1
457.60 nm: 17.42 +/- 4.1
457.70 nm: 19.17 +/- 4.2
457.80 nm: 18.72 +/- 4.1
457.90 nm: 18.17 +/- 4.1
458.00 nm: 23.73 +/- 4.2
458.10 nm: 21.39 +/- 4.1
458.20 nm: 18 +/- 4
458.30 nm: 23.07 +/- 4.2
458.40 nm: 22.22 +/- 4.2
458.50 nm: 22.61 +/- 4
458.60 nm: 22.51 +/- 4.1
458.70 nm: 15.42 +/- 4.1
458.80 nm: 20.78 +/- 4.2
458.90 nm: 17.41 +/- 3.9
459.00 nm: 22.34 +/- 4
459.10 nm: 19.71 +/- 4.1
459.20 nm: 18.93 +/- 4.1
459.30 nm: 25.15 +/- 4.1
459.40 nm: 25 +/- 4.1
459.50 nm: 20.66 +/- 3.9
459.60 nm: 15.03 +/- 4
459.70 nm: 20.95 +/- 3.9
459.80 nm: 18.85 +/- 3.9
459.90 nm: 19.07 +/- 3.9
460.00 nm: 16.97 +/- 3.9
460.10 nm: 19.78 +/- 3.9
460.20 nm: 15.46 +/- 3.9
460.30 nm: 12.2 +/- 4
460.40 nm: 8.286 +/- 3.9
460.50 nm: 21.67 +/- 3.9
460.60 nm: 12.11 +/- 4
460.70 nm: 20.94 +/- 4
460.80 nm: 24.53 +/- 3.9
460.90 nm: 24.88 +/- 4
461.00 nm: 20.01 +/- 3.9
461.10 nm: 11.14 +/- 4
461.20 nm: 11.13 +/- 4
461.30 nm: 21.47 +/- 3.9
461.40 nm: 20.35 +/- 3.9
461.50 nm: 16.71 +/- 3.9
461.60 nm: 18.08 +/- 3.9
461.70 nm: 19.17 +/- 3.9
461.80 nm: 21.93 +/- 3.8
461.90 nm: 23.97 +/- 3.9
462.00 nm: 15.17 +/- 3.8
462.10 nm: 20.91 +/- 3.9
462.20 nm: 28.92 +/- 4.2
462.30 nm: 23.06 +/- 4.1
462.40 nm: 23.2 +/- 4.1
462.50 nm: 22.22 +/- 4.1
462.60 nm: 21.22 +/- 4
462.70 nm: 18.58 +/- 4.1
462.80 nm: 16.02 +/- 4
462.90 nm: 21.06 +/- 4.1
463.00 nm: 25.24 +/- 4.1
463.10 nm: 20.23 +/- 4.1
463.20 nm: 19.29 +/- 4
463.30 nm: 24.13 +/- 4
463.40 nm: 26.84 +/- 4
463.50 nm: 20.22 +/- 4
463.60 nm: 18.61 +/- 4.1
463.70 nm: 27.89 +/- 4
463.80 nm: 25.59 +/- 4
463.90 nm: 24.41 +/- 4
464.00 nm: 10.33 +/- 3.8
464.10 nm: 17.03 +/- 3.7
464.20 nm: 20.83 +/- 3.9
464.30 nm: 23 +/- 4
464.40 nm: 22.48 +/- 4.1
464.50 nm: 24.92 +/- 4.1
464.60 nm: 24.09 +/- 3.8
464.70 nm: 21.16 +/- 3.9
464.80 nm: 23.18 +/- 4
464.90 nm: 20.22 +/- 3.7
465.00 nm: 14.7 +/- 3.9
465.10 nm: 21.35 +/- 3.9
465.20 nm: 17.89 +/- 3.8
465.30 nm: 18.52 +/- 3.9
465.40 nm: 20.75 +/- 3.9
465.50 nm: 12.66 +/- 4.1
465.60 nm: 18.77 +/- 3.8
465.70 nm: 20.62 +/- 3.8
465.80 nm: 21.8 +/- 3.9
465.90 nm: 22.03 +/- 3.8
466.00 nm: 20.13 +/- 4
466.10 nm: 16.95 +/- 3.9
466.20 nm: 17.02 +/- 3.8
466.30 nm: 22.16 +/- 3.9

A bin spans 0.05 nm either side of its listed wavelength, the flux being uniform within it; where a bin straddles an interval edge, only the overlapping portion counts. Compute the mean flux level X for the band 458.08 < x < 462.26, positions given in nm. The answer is 19.4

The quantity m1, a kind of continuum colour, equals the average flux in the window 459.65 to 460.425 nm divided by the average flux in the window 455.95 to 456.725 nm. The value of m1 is 0.73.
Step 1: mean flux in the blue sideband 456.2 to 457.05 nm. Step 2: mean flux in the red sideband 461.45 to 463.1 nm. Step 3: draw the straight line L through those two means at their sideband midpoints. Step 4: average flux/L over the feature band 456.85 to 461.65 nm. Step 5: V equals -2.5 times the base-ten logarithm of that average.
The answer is 0.14 mag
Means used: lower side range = 22.9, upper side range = 20.9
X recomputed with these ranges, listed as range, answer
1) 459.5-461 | 18.1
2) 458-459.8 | 20.7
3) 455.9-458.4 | 21.6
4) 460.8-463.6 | 20.6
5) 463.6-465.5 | 20.7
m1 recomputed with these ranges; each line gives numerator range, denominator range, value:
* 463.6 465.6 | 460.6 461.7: 1.10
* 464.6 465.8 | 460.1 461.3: 1.15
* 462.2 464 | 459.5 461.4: 1.25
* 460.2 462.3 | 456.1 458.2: 0.87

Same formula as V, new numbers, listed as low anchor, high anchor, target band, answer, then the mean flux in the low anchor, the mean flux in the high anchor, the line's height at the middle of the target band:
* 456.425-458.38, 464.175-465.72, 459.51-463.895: 0.043 mag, 21.2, 20.3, 20.7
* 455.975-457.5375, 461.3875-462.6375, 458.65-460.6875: 0.185 mag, 22.4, 21.2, 21.7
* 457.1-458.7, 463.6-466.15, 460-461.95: 0.137 mag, 20.6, 20.4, 20.5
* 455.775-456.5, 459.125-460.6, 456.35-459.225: -0.024 mag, 22.3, 18.2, 20.5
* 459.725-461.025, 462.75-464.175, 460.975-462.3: 0.007 mag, 18.1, 21.2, 19.4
